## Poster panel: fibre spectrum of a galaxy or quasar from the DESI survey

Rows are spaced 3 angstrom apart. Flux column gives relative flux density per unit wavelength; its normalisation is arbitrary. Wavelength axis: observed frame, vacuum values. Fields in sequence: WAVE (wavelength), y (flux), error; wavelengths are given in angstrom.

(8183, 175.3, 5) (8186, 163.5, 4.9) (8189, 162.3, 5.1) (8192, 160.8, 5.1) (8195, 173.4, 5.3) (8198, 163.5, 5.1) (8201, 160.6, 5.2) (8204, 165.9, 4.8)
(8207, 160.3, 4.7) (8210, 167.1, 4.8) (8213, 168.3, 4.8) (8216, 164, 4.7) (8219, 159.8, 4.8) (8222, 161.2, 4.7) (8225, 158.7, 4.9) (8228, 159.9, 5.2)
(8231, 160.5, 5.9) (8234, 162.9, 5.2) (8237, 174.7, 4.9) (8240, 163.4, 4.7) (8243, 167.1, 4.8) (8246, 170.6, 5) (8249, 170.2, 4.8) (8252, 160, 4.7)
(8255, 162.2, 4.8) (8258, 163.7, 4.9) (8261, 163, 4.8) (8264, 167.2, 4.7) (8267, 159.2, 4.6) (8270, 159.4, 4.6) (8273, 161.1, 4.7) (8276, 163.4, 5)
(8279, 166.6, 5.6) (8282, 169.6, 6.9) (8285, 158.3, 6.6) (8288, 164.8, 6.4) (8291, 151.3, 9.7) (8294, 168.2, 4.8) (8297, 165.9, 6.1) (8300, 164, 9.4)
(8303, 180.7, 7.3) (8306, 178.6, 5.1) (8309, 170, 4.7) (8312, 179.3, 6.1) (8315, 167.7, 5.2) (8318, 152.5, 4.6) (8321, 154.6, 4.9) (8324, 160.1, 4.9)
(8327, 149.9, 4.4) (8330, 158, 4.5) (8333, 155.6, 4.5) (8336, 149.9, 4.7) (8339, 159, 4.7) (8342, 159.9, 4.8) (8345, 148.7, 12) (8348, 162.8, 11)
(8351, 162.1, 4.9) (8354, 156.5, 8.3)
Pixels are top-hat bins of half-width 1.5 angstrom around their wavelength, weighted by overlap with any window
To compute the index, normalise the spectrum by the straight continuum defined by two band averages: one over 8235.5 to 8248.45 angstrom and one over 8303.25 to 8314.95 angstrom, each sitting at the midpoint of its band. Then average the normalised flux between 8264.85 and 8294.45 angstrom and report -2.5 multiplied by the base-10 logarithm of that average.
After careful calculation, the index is 0.07 mag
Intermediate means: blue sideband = 169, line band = 162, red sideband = 175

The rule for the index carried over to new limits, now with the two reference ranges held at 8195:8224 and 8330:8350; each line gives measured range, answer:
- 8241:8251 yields -0.045 mag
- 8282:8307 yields -0.050 mag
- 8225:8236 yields 0.008 mag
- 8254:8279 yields -0.014 mag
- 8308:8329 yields -0.028 mag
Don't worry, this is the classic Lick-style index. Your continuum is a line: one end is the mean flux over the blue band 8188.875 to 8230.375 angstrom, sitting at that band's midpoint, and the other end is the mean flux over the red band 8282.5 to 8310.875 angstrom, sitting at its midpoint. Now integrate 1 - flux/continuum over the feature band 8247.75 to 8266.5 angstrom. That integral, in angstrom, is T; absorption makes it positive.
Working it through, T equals 0.2 angstrom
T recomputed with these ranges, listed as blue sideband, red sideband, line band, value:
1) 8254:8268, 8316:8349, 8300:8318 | -1.6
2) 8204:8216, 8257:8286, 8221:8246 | 0.1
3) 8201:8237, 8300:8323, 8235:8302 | 0.6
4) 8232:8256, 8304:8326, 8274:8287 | 0.1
